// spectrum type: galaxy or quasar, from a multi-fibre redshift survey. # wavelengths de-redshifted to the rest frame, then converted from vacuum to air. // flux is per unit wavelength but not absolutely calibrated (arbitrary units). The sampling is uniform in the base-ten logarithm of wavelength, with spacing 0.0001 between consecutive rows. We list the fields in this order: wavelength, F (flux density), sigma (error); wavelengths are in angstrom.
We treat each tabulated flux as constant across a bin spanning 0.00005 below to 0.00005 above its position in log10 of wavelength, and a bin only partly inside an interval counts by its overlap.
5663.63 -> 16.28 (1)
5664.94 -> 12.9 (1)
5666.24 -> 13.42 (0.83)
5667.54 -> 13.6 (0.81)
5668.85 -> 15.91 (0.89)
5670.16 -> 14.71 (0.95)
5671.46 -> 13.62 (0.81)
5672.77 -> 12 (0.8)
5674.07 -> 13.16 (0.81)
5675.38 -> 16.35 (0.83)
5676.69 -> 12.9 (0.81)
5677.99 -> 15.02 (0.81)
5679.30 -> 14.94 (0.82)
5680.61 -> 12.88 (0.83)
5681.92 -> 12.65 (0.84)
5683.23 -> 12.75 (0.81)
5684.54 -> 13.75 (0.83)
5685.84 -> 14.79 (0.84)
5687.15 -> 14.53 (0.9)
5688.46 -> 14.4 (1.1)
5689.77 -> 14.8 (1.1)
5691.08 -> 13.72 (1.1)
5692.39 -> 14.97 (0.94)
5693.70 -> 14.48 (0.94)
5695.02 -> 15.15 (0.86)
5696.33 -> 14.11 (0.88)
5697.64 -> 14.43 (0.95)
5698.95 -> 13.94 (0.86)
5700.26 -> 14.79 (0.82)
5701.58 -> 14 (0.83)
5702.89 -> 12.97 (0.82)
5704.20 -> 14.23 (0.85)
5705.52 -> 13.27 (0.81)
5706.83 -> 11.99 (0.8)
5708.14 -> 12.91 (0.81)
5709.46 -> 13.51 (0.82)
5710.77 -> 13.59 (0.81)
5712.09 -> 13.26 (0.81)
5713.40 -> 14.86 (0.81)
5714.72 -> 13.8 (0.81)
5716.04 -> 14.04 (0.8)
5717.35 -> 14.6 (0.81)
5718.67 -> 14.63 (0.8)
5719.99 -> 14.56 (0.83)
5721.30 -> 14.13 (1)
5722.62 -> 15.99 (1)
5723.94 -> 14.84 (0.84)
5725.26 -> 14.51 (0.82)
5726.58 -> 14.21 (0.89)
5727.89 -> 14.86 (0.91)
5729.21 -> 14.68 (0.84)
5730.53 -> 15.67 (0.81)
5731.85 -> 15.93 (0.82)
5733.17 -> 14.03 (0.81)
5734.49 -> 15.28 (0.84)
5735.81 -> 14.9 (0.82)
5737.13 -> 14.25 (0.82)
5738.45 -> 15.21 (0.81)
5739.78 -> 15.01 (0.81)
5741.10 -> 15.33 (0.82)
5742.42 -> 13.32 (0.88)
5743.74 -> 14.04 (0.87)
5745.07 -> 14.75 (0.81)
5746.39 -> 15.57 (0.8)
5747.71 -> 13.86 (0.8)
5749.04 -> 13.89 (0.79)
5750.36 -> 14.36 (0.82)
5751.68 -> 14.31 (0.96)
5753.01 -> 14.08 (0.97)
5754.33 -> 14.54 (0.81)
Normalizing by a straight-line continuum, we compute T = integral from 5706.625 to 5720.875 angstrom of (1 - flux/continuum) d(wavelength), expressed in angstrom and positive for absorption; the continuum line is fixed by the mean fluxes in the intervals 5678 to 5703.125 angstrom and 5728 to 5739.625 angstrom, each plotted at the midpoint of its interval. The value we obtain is 0.72 angstrom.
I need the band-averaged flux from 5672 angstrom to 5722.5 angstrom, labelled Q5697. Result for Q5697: 14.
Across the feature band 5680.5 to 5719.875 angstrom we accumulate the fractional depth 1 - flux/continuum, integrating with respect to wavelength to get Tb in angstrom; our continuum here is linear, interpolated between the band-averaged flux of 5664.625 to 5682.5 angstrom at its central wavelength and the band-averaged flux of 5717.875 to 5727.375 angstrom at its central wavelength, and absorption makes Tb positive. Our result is 1.0 angstrom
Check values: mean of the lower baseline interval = 13.9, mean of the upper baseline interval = 14.7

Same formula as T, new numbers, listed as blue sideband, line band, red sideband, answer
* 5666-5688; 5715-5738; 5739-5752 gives -0.7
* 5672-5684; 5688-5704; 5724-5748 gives -0.4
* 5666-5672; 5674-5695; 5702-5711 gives -0.5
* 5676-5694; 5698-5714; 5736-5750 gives 0.7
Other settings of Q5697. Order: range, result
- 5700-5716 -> 13.6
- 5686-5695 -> 14.5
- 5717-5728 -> 14.7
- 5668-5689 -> 14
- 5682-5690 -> 14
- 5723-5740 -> 14.9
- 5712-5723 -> 14.5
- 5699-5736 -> 14.3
